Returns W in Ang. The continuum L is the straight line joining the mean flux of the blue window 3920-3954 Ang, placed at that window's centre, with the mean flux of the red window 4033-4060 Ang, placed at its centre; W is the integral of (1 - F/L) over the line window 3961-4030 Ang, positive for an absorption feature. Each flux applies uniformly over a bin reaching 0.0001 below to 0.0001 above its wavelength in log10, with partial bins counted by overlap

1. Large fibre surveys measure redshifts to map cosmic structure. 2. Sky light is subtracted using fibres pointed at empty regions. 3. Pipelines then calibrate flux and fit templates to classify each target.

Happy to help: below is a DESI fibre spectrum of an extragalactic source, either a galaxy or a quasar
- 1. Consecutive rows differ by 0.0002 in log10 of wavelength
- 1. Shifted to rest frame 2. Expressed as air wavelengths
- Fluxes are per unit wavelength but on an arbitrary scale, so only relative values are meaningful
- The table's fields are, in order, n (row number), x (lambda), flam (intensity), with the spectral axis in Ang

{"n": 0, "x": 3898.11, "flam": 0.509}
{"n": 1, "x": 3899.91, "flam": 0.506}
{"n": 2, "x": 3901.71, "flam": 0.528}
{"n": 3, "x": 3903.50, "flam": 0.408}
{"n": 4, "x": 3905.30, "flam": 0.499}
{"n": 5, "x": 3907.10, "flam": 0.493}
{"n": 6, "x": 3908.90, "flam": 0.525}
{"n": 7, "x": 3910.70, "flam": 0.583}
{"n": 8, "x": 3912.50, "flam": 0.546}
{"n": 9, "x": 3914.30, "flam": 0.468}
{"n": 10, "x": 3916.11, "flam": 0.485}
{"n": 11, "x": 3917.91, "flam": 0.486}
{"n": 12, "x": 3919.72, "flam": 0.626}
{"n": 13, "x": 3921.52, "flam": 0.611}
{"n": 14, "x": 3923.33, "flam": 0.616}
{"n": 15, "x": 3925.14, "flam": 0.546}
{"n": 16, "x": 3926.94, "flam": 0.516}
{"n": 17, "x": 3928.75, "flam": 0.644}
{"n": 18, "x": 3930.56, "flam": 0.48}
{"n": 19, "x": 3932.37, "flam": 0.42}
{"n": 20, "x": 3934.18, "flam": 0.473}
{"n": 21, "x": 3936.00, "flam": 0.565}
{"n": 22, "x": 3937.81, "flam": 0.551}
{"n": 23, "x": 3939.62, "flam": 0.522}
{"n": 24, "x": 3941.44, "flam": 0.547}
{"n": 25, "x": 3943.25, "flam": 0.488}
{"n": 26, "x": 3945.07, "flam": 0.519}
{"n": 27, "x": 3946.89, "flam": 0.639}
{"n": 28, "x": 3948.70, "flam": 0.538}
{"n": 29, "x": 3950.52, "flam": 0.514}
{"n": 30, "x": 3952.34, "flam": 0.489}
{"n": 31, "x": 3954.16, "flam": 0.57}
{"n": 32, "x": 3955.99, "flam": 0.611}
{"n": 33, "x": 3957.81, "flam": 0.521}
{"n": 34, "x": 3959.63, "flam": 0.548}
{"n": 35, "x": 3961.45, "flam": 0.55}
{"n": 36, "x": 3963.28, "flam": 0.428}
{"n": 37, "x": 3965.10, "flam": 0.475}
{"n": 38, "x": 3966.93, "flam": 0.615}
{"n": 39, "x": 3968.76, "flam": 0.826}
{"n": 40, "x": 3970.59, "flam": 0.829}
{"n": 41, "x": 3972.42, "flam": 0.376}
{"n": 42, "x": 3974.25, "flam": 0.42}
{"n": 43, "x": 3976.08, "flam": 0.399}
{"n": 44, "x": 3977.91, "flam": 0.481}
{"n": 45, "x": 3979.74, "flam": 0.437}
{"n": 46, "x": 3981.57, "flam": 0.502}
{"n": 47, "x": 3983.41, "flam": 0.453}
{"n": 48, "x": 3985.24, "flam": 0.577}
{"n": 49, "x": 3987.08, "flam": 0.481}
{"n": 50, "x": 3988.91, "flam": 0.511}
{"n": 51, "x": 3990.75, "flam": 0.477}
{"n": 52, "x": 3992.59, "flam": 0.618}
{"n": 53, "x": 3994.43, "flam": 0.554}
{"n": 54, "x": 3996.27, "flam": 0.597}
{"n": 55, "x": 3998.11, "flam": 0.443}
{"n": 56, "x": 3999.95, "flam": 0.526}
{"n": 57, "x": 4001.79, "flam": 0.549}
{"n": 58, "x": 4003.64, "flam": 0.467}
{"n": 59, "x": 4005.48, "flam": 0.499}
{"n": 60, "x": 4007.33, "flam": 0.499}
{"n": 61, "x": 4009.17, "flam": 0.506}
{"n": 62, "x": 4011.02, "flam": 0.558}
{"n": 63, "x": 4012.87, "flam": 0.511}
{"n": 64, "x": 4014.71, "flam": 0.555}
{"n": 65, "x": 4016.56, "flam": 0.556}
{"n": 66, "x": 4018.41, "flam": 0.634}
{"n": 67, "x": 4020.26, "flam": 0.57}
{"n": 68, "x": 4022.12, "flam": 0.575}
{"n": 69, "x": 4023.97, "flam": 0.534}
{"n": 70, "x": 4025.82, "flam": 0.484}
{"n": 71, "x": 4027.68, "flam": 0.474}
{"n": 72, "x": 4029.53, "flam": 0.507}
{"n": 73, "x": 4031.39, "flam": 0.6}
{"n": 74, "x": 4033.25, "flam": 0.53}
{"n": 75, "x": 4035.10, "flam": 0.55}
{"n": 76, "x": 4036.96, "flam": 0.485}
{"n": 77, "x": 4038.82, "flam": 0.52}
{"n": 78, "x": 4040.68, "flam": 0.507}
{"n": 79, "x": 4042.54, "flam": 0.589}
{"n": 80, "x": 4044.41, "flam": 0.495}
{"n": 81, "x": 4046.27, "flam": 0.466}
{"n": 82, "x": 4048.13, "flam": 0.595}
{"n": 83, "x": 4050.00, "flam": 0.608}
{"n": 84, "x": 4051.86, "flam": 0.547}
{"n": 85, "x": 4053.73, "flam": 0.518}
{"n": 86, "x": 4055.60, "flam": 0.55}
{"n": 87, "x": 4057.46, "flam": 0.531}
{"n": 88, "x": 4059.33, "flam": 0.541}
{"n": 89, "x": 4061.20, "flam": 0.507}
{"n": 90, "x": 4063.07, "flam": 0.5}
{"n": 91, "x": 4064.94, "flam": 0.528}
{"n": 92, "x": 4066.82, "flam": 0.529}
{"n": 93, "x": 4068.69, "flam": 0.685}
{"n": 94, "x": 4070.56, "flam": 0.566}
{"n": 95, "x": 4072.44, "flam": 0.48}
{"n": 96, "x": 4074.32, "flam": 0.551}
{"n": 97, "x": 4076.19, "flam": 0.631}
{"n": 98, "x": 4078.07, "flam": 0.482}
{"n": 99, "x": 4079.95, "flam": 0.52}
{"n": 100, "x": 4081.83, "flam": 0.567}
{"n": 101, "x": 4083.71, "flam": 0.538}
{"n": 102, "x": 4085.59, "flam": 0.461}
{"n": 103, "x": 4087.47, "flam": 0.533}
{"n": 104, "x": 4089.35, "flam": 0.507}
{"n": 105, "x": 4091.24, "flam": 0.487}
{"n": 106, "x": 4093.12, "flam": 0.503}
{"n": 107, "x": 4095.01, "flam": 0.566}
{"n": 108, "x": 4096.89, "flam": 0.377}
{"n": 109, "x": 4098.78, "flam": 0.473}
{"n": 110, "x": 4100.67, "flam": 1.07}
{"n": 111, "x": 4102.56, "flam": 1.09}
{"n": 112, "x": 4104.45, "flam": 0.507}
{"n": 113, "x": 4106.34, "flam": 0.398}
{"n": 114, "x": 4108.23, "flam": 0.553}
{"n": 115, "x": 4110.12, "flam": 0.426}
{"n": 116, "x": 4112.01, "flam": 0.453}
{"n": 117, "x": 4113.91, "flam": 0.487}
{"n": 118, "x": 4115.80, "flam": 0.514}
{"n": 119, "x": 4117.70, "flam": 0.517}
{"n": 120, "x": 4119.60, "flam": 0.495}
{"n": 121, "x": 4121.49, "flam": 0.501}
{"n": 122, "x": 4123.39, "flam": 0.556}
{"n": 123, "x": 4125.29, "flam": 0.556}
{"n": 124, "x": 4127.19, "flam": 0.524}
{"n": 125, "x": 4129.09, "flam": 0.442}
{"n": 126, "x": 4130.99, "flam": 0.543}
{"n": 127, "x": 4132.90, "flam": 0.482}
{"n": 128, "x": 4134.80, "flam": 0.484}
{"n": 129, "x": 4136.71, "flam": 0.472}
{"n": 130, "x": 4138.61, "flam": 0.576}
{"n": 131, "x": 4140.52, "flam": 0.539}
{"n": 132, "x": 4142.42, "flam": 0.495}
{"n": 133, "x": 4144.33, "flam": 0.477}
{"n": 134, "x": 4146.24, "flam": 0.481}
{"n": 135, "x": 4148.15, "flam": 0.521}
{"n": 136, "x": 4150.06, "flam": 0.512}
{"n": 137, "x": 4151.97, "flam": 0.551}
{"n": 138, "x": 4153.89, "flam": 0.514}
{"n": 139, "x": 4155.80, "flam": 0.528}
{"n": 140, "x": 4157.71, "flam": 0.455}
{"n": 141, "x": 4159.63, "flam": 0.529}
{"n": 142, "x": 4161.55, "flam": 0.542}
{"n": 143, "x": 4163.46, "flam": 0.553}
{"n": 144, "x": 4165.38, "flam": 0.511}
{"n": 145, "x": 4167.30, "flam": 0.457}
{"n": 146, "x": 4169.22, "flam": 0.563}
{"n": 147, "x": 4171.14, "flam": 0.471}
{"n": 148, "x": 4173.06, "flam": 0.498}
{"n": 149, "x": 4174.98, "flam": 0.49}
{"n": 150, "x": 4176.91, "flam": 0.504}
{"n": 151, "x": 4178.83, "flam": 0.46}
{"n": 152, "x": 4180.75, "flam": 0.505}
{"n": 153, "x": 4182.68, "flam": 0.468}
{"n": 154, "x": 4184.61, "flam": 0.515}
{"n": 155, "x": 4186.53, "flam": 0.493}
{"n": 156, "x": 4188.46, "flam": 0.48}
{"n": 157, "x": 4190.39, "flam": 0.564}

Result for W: 1.3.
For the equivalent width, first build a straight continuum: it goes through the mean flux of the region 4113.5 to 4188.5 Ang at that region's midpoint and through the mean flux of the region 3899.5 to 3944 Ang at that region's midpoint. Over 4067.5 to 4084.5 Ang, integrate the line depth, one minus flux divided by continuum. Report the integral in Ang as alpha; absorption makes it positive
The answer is -1.5 Ang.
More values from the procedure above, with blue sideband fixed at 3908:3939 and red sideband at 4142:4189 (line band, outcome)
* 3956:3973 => -1.5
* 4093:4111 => -3.1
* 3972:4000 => 2.0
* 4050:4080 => -1.6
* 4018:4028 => -0.4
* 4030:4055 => -0.9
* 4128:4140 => 0.1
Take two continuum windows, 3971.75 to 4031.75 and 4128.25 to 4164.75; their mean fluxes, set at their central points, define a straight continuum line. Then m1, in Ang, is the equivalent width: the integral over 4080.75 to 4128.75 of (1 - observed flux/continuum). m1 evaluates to -3.2 Ang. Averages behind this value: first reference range 0.513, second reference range 0.511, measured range 0.545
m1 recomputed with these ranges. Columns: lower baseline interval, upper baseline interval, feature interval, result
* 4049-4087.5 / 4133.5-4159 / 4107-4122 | 0.9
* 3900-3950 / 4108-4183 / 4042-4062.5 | -0.9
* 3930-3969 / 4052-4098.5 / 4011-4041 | -0.4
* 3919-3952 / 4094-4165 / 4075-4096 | 0.4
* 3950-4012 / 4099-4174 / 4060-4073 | -0.3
